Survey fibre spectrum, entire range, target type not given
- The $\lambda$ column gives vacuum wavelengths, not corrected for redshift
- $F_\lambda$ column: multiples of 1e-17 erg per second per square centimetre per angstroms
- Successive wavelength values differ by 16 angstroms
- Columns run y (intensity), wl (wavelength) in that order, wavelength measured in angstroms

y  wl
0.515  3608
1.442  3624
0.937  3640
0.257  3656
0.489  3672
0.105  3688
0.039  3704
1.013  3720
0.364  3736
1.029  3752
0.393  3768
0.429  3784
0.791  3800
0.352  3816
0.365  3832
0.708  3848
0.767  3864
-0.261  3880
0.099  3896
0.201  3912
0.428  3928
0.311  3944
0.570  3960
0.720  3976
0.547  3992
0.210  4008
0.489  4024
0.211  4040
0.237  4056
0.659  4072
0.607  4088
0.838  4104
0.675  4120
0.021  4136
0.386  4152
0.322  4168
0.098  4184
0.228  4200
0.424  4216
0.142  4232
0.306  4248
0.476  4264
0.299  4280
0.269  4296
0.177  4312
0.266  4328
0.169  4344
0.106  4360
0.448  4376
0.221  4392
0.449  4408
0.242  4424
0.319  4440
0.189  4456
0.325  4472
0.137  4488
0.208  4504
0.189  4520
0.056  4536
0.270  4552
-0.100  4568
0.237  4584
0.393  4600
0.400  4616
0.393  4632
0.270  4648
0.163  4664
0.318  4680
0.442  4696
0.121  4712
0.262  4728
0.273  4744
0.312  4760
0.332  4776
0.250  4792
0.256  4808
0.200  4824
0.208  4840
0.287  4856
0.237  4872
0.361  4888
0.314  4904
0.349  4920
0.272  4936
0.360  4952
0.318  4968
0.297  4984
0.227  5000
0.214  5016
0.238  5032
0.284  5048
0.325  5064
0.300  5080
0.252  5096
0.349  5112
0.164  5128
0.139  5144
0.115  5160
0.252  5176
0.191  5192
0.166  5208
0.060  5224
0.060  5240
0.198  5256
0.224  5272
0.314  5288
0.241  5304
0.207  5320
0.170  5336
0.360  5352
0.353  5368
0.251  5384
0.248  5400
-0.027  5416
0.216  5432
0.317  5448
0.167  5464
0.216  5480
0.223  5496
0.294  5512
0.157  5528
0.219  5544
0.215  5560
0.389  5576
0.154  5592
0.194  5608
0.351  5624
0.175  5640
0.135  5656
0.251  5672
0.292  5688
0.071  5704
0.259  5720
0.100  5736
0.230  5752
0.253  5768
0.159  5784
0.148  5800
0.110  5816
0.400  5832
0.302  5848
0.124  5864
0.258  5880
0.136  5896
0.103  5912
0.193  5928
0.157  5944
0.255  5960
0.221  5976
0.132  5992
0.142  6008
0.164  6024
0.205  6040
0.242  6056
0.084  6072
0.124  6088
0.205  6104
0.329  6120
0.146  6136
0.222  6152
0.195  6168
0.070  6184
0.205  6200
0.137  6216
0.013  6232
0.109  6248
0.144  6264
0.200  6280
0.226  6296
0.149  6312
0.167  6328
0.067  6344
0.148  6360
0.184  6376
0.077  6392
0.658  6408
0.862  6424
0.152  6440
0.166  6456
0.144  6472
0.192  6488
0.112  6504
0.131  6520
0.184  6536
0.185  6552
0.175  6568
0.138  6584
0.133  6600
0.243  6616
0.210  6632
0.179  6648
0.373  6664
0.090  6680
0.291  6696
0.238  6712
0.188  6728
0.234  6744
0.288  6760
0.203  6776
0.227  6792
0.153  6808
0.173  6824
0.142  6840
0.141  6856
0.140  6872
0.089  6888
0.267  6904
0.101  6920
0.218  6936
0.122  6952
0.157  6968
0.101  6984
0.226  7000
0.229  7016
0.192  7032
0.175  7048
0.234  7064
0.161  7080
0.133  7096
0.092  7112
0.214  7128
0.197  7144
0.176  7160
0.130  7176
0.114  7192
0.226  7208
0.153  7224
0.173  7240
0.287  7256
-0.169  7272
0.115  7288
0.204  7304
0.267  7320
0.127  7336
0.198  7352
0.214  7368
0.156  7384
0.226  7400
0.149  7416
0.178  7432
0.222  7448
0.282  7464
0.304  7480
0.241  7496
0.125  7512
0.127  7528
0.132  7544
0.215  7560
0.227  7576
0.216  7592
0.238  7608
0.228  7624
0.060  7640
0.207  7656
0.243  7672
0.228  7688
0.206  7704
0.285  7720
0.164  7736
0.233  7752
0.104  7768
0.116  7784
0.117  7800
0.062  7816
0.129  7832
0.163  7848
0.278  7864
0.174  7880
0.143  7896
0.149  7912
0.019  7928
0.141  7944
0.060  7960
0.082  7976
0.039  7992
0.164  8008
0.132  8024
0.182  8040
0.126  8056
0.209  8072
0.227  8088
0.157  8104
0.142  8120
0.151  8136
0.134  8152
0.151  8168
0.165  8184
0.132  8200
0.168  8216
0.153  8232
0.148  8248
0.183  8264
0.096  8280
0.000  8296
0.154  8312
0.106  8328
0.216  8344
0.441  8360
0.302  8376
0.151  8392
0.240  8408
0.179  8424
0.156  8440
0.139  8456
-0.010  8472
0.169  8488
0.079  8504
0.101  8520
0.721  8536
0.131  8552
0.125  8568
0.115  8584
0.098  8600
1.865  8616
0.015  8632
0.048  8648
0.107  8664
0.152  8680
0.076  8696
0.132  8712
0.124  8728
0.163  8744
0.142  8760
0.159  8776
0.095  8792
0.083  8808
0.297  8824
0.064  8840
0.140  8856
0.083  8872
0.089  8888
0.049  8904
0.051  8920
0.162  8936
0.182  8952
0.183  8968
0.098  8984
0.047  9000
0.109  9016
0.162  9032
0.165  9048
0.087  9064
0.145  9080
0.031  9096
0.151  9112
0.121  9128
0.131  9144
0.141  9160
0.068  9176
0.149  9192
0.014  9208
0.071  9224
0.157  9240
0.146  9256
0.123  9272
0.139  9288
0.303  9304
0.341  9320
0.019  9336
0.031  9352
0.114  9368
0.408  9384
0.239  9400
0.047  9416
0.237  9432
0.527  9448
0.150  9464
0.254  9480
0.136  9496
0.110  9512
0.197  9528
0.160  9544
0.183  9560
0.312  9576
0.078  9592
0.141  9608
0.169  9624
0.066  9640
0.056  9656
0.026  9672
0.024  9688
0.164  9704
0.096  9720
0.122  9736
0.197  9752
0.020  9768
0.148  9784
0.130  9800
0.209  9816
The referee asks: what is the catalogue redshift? 0.72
